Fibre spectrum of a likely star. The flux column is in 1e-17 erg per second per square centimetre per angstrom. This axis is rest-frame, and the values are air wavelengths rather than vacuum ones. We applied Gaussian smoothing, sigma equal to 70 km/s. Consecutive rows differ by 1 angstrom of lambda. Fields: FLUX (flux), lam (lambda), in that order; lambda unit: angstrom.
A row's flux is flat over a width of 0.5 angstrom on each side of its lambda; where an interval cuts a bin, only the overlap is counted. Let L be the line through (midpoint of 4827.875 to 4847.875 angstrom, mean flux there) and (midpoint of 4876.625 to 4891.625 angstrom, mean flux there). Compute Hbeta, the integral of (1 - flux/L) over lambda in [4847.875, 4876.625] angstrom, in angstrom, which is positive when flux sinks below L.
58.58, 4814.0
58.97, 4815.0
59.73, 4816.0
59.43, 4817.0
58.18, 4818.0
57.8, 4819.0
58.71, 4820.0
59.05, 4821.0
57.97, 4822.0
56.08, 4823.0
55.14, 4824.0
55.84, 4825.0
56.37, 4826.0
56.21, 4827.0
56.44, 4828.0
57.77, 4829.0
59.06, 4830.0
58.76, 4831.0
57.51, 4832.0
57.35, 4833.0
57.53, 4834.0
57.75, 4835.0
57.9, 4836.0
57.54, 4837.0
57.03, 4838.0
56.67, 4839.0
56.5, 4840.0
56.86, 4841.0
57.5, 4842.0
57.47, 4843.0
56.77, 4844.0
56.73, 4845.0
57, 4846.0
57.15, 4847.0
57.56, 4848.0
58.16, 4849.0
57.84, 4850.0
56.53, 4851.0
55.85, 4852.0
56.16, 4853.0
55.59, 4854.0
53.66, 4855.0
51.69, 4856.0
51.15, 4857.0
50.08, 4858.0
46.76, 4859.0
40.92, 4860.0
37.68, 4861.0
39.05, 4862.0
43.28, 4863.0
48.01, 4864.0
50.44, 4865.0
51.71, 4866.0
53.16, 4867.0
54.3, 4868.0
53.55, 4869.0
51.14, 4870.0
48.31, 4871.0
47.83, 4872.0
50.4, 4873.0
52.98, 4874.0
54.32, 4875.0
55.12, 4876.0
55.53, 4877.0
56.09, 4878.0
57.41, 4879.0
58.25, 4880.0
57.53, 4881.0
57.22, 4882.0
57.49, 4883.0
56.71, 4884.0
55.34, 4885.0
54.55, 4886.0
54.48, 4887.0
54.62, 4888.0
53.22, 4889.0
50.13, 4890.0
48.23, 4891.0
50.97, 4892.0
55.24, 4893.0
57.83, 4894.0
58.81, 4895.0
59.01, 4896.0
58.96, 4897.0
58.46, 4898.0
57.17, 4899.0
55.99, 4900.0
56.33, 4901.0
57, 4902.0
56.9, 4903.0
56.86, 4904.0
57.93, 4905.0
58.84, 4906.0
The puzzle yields 2.6 angstrom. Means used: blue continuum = 57.4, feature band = 51.1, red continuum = 55.1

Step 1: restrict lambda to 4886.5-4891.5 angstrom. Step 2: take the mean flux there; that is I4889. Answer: 52.1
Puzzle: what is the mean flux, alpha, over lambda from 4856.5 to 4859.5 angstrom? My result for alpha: 49.3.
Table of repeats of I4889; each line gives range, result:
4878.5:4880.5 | 57.8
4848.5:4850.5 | 58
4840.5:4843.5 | 57.3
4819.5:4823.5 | 58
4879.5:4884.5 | 57.4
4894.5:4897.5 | 58.9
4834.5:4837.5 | 57.7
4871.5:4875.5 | 51.4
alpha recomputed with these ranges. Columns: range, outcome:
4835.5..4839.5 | 57.3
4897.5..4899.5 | 57.8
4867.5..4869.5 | 53.9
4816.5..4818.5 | 58.8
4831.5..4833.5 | 57.4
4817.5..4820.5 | 58.2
